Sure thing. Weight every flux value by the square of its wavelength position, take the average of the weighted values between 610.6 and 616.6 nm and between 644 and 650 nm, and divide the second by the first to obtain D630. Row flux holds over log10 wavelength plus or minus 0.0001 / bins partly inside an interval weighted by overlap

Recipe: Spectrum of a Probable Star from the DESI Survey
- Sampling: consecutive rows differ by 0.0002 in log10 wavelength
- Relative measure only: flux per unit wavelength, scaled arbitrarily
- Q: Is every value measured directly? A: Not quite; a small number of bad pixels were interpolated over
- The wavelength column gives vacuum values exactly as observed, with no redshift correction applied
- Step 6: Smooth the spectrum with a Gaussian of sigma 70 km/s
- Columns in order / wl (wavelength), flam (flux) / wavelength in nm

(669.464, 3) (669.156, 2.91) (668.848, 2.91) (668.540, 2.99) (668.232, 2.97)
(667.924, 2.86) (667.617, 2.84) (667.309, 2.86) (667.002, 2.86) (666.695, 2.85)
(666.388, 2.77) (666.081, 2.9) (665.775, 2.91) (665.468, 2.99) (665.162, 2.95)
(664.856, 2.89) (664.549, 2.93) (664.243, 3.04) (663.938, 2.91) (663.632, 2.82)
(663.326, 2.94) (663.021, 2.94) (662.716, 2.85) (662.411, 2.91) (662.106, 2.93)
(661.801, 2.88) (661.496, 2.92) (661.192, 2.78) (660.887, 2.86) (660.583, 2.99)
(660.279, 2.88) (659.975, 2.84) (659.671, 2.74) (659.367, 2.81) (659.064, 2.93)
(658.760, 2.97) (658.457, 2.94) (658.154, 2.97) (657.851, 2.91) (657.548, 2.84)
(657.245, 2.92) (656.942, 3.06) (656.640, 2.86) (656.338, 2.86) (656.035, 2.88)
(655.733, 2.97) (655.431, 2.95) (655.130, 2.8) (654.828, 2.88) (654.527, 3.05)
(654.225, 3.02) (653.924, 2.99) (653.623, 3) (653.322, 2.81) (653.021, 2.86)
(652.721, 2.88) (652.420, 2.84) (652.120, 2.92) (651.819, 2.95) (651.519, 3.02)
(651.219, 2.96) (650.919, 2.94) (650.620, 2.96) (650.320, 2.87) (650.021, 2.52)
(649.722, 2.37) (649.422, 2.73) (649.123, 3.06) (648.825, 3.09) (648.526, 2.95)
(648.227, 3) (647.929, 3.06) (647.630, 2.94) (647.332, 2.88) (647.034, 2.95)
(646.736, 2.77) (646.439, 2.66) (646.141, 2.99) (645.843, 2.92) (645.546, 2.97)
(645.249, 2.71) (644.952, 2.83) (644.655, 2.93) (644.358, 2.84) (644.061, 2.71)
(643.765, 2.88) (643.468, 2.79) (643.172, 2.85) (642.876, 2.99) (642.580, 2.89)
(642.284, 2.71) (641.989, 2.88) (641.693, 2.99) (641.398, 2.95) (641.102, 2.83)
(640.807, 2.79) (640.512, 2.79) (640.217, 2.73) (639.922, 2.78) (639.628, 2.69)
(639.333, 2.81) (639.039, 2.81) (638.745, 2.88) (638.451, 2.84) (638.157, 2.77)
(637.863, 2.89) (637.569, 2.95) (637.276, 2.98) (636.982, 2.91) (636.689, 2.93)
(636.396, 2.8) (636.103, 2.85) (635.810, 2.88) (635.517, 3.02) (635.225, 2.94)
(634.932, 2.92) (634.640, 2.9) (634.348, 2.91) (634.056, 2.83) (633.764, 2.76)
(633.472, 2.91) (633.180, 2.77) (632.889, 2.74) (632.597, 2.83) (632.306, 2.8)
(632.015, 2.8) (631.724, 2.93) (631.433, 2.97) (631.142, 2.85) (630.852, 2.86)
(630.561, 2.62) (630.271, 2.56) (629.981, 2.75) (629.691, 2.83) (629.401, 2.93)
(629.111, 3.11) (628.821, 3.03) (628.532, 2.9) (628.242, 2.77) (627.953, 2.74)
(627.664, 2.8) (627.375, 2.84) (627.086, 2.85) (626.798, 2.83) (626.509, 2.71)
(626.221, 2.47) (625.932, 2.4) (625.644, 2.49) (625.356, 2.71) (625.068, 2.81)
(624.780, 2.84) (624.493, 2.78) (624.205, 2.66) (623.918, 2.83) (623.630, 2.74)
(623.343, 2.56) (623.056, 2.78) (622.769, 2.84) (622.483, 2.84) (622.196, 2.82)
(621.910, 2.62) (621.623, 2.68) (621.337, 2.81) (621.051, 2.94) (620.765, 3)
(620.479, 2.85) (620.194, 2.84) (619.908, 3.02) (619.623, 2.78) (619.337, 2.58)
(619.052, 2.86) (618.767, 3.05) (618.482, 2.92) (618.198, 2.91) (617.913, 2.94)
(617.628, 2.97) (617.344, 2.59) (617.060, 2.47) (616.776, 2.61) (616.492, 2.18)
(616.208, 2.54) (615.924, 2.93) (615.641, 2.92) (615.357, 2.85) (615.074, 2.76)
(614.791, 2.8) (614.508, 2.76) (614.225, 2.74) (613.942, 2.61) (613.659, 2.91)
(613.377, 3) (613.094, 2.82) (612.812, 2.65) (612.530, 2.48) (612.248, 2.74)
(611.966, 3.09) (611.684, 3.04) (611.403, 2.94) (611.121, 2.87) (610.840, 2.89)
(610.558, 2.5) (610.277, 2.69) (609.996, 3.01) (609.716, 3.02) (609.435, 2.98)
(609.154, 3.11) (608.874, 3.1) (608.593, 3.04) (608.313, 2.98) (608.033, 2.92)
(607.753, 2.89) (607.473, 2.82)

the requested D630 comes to 1.14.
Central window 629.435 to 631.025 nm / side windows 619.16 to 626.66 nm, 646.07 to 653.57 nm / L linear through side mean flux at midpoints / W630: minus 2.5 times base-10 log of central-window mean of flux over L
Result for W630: 0.02 mag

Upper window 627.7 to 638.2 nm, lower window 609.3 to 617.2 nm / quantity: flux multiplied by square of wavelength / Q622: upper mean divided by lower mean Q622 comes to 1.1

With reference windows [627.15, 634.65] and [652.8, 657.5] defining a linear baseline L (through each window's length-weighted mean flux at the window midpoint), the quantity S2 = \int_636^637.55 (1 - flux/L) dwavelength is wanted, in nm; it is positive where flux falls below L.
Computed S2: -0.02 nm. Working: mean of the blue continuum 2.83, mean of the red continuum 2.92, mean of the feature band 2.9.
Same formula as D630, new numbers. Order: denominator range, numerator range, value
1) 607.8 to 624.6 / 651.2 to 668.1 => 1.18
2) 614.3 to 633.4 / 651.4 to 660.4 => 1.16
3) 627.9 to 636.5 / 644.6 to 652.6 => 1.06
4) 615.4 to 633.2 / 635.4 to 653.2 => 1.10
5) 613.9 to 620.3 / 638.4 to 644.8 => 1.11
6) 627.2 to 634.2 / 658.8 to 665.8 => 1.13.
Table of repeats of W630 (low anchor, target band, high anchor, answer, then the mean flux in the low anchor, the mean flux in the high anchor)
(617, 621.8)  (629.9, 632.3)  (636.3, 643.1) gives 0.02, 2.84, 2.85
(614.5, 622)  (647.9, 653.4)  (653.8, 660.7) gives 0.00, 2.79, 2.91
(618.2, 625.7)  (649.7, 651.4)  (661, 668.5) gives 0.02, 2.8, 2.9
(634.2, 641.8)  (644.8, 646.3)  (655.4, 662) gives 0.00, 2.87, 2.9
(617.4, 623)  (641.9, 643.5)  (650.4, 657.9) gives 0.02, 2.85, 2.92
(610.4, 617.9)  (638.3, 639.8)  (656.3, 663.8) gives 0.01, 2.76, 2.89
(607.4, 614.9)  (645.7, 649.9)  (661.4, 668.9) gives 0.00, 2.87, 2.9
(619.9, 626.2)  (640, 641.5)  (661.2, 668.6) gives 0.00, 2.75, 2.9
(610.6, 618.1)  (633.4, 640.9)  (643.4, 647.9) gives -0.01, 2.77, 2.86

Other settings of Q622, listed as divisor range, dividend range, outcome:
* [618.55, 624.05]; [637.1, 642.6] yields 1.07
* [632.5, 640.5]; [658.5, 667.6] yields 1.10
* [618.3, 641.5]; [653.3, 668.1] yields 1.13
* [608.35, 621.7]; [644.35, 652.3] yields 1.13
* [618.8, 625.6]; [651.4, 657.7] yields 1.16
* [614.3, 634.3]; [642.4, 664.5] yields 1.14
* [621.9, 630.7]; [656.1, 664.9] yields 1.17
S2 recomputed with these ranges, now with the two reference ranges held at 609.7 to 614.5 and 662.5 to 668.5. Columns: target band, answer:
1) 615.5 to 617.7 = 0.14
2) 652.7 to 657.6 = -0.06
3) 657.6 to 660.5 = 0.00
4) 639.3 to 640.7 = 0.05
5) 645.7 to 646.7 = 0.01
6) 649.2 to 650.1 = 0.09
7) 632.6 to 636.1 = -0.02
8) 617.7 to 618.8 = -0.05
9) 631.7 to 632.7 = 0.01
